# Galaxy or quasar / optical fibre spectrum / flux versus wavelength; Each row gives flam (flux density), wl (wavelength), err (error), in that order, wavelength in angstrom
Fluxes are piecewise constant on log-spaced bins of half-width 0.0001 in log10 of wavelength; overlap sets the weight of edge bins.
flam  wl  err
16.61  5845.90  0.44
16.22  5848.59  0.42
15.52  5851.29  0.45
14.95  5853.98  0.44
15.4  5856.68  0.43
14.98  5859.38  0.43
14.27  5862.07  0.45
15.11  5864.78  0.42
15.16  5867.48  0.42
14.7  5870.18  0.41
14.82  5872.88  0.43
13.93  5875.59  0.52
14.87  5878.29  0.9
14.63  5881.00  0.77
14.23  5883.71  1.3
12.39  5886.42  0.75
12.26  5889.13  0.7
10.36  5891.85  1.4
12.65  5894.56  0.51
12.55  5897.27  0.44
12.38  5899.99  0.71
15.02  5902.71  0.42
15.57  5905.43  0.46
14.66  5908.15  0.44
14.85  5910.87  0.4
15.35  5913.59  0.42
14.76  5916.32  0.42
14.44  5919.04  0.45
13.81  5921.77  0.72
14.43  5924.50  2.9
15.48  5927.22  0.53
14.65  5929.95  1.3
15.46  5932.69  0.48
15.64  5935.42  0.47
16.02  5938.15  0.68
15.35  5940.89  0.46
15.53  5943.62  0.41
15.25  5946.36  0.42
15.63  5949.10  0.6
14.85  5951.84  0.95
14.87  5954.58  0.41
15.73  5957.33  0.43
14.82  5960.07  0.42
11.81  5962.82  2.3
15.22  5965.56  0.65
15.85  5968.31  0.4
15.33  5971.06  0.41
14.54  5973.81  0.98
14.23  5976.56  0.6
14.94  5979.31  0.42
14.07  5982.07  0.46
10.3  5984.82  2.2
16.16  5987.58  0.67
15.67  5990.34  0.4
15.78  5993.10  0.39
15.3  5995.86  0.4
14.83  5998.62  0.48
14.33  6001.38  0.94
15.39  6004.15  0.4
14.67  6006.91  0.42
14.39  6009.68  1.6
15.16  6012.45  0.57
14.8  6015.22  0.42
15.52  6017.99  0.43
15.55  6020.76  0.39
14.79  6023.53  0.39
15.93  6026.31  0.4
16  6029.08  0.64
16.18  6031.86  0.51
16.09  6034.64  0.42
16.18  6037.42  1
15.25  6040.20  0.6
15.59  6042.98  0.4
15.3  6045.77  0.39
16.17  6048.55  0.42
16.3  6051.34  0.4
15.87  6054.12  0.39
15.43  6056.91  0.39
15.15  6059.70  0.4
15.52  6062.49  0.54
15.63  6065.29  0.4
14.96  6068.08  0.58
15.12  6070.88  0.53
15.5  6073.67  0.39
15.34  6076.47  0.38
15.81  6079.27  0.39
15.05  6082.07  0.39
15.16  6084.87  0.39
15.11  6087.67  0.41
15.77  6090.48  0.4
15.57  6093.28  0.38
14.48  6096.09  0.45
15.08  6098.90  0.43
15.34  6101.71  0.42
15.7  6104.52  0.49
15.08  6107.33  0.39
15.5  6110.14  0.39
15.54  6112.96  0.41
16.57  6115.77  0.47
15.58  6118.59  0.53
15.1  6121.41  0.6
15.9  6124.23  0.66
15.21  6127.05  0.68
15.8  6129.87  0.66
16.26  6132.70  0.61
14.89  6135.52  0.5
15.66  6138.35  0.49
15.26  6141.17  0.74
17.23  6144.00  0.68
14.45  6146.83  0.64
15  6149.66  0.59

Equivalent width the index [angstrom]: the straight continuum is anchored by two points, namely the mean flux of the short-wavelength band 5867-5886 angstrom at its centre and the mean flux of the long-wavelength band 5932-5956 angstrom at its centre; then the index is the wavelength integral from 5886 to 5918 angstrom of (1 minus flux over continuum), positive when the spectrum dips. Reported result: 2.7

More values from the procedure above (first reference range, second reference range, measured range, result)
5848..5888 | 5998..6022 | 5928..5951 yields -0.92 angstrom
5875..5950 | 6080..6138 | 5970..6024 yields 0.16 angstrom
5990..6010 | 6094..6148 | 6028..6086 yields -1.27 angstrom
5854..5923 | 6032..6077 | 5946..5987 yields 0.88 angstrom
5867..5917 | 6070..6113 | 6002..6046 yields -1.67 angstrom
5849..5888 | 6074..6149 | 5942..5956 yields -0.28 angstrom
